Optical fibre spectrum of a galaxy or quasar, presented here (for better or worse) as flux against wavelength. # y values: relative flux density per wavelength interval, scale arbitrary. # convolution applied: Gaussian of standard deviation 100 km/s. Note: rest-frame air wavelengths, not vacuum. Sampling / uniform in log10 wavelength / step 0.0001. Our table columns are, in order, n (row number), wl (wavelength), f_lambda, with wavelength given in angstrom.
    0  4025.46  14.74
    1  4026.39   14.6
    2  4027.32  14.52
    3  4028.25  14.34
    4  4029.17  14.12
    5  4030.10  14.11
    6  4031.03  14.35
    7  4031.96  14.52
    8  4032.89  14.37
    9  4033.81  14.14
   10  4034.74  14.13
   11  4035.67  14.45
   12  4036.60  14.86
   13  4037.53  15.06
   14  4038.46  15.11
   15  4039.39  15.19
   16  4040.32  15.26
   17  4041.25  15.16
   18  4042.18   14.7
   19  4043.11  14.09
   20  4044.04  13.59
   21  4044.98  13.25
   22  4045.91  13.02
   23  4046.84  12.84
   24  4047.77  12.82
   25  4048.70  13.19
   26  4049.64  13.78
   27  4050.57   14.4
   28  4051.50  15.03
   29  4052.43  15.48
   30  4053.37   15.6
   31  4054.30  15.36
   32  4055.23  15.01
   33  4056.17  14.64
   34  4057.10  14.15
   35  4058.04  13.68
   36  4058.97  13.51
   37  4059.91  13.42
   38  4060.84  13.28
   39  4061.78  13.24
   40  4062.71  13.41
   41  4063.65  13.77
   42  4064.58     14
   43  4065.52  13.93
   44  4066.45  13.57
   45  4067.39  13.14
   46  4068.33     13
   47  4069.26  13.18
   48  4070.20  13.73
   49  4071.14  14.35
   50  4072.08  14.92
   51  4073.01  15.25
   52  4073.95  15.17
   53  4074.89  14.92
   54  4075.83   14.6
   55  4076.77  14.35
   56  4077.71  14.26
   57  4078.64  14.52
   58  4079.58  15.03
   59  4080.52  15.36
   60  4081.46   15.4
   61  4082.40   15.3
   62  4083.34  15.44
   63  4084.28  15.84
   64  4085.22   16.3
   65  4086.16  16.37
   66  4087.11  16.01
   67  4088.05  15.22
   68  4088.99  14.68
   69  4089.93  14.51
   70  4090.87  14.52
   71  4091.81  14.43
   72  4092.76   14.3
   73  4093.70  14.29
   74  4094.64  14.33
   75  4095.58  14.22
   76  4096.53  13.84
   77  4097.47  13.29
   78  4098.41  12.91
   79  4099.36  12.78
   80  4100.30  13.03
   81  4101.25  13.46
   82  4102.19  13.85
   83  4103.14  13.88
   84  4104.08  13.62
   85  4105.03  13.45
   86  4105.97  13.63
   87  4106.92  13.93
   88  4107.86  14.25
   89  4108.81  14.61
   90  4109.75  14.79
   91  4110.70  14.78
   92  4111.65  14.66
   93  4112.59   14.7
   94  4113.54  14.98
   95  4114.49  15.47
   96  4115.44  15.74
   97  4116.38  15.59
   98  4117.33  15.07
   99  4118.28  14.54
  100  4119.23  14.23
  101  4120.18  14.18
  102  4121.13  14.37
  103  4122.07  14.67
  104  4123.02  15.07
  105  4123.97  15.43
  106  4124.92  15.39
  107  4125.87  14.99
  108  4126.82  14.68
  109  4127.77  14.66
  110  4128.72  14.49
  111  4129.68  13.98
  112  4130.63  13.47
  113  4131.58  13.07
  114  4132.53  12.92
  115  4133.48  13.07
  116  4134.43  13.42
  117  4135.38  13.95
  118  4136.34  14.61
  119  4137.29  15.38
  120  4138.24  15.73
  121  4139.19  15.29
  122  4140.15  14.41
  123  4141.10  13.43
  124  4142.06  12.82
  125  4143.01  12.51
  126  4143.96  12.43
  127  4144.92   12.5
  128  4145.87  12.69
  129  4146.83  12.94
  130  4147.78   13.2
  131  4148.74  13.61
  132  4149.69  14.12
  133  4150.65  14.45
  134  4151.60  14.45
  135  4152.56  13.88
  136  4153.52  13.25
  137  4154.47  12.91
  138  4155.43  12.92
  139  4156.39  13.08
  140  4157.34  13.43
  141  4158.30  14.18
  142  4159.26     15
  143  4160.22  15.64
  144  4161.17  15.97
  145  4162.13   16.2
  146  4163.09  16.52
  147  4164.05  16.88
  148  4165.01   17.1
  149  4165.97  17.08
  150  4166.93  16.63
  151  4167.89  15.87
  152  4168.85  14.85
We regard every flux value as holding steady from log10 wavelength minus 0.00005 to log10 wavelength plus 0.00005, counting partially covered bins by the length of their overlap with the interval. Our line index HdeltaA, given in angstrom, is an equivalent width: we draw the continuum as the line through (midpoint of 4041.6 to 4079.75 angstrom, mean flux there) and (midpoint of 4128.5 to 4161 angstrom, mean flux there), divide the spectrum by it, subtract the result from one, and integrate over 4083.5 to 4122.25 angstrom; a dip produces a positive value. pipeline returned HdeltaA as -1.6 angstrom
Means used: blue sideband 14.1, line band 14.5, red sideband 13.8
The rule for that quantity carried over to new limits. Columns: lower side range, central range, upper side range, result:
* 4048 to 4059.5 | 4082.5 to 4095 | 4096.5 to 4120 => -0.7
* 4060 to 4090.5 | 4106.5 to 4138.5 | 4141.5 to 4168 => -0.3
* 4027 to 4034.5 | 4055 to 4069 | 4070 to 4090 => 1.1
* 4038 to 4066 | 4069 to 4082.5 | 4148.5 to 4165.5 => -0.4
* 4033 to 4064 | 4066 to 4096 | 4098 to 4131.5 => -0.9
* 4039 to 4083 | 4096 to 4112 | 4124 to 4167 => 0.5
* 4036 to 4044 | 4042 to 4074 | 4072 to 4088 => 2.3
